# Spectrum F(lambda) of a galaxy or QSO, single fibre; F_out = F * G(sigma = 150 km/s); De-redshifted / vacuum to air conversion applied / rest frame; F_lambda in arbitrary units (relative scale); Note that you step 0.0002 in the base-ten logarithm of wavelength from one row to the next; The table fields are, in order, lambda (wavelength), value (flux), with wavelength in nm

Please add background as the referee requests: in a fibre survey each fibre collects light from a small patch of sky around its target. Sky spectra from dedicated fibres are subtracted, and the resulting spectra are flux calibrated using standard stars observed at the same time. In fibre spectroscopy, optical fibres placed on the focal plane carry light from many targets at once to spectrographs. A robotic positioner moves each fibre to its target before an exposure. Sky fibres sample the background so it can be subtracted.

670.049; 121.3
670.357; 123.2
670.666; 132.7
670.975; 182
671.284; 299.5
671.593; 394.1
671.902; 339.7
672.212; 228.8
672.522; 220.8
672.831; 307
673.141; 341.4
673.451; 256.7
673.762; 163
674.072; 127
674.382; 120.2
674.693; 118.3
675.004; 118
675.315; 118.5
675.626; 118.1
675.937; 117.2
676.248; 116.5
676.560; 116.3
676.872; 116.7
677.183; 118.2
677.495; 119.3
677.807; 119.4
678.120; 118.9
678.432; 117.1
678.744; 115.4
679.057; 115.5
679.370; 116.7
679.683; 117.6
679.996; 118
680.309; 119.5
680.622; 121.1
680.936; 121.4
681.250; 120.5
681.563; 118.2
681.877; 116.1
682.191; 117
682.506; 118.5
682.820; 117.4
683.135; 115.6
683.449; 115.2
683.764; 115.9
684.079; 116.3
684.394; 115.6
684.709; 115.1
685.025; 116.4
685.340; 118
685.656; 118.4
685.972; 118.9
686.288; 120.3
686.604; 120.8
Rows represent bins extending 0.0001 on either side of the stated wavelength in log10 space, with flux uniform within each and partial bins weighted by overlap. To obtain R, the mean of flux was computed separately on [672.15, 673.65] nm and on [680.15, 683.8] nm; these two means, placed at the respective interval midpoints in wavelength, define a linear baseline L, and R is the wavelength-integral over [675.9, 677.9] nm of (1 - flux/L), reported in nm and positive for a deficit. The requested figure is 0.84 nm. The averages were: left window 270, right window 118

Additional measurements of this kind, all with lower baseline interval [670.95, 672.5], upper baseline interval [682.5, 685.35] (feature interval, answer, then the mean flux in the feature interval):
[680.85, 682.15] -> 0.28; 119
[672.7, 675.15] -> 0.66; 193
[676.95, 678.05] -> 0.47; 119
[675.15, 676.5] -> 0.67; 117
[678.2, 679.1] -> 0.36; 116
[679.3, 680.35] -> 0.34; 118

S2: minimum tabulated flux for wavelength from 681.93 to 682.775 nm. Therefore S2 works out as 117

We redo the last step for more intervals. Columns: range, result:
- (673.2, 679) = 115.4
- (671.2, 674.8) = 118.3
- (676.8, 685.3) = 115.1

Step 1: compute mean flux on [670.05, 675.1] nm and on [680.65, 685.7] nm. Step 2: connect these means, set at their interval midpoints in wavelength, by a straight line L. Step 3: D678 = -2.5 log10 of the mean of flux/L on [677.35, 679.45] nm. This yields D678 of 0.34 mag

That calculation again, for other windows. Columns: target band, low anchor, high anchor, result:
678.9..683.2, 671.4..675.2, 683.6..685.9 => 0.27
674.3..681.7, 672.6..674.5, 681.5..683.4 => 0.36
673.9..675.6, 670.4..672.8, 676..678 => 0.39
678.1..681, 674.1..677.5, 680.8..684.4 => 0.00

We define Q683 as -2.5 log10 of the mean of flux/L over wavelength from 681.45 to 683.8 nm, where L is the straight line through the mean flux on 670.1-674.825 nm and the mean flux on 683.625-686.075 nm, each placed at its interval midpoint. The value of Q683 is 0.16 mag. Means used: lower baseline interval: 222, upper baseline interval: 117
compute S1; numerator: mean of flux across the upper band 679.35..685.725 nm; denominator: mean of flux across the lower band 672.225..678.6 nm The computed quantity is 0.8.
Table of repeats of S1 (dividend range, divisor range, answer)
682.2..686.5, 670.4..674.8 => 0.51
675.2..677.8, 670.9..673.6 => 0.41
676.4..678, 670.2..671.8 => 0.51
